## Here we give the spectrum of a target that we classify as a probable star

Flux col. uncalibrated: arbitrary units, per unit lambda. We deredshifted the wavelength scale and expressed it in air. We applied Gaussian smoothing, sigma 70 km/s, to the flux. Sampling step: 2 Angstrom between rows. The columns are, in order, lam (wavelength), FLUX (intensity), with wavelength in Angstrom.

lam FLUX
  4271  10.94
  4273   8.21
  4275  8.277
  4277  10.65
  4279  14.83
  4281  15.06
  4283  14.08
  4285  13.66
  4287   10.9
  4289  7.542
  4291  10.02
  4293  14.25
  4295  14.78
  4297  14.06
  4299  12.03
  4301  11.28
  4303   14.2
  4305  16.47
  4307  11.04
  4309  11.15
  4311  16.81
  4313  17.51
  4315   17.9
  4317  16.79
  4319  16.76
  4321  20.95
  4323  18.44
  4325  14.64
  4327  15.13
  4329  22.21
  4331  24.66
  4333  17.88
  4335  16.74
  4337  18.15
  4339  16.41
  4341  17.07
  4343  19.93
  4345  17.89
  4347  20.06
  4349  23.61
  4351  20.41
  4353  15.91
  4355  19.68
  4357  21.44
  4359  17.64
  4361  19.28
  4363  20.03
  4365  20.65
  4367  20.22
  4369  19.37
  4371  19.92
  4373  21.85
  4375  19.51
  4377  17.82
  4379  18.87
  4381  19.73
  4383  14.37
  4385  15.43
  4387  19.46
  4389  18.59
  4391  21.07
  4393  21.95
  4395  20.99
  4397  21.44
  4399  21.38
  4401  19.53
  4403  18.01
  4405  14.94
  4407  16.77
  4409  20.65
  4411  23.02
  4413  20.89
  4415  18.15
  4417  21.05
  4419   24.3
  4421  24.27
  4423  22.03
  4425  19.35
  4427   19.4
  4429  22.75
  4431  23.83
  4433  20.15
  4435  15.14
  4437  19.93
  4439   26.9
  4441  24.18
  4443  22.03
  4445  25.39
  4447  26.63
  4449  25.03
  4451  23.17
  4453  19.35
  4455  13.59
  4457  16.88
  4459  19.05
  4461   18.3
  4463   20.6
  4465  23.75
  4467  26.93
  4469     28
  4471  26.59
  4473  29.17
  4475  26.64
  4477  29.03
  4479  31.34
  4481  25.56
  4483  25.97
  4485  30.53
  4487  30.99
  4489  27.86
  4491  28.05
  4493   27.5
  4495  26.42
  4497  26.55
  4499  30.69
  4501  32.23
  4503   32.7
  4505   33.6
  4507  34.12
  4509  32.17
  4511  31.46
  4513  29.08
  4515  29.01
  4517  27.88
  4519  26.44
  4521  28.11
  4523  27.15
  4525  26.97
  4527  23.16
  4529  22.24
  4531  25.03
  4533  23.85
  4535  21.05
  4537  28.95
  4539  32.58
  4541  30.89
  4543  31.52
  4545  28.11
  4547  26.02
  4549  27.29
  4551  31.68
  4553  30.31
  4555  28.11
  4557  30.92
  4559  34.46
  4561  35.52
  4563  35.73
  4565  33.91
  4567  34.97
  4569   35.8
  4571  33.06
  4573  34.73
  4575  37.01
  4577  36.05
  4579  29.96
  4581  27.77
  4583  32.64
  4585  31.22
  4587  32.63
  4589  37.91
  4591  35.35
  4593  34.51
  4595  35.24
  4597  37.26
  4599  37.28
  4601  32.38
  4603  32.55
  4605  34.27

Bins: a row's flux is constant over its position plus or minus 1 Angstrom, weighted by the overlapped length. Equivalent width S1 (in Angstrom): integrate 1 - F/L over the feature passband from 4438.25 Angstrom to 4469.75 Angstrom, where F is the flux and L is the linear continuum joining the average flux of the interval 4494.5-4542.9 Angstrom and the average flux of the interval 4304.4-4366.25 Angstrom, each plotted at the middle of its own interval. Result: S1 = 3.09 Angstrom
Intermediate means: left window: 18.2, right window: 28.5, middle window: 22.4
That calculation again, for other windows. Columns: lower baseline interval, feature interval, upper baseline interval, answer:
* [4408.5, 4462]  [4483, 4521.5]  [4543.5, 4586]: -3.98 Angstrom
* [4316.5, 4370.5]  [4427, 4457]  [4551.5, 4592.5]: 4.09 Angstrom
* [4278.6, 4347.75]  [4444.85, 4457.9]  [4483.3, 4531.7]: 1.94 Angstrom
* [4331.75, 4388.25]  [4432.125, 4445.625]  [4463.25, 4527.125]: 1.49 Angstrom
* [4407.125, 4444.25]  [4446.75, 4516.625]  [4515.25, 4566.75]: -4.67 Angstrom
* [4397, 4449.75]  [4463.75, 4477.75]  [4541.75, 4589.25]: -1.12 Angstrom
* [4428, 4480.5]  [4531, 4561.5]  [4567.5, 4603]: 1.74 Angstrom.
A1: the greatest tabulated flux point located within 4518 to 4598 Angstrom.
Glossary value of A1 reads 37.91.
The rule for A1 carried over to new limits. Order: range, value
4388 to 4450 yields 26.9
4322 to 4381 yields 24.66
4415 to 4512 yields 34.12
